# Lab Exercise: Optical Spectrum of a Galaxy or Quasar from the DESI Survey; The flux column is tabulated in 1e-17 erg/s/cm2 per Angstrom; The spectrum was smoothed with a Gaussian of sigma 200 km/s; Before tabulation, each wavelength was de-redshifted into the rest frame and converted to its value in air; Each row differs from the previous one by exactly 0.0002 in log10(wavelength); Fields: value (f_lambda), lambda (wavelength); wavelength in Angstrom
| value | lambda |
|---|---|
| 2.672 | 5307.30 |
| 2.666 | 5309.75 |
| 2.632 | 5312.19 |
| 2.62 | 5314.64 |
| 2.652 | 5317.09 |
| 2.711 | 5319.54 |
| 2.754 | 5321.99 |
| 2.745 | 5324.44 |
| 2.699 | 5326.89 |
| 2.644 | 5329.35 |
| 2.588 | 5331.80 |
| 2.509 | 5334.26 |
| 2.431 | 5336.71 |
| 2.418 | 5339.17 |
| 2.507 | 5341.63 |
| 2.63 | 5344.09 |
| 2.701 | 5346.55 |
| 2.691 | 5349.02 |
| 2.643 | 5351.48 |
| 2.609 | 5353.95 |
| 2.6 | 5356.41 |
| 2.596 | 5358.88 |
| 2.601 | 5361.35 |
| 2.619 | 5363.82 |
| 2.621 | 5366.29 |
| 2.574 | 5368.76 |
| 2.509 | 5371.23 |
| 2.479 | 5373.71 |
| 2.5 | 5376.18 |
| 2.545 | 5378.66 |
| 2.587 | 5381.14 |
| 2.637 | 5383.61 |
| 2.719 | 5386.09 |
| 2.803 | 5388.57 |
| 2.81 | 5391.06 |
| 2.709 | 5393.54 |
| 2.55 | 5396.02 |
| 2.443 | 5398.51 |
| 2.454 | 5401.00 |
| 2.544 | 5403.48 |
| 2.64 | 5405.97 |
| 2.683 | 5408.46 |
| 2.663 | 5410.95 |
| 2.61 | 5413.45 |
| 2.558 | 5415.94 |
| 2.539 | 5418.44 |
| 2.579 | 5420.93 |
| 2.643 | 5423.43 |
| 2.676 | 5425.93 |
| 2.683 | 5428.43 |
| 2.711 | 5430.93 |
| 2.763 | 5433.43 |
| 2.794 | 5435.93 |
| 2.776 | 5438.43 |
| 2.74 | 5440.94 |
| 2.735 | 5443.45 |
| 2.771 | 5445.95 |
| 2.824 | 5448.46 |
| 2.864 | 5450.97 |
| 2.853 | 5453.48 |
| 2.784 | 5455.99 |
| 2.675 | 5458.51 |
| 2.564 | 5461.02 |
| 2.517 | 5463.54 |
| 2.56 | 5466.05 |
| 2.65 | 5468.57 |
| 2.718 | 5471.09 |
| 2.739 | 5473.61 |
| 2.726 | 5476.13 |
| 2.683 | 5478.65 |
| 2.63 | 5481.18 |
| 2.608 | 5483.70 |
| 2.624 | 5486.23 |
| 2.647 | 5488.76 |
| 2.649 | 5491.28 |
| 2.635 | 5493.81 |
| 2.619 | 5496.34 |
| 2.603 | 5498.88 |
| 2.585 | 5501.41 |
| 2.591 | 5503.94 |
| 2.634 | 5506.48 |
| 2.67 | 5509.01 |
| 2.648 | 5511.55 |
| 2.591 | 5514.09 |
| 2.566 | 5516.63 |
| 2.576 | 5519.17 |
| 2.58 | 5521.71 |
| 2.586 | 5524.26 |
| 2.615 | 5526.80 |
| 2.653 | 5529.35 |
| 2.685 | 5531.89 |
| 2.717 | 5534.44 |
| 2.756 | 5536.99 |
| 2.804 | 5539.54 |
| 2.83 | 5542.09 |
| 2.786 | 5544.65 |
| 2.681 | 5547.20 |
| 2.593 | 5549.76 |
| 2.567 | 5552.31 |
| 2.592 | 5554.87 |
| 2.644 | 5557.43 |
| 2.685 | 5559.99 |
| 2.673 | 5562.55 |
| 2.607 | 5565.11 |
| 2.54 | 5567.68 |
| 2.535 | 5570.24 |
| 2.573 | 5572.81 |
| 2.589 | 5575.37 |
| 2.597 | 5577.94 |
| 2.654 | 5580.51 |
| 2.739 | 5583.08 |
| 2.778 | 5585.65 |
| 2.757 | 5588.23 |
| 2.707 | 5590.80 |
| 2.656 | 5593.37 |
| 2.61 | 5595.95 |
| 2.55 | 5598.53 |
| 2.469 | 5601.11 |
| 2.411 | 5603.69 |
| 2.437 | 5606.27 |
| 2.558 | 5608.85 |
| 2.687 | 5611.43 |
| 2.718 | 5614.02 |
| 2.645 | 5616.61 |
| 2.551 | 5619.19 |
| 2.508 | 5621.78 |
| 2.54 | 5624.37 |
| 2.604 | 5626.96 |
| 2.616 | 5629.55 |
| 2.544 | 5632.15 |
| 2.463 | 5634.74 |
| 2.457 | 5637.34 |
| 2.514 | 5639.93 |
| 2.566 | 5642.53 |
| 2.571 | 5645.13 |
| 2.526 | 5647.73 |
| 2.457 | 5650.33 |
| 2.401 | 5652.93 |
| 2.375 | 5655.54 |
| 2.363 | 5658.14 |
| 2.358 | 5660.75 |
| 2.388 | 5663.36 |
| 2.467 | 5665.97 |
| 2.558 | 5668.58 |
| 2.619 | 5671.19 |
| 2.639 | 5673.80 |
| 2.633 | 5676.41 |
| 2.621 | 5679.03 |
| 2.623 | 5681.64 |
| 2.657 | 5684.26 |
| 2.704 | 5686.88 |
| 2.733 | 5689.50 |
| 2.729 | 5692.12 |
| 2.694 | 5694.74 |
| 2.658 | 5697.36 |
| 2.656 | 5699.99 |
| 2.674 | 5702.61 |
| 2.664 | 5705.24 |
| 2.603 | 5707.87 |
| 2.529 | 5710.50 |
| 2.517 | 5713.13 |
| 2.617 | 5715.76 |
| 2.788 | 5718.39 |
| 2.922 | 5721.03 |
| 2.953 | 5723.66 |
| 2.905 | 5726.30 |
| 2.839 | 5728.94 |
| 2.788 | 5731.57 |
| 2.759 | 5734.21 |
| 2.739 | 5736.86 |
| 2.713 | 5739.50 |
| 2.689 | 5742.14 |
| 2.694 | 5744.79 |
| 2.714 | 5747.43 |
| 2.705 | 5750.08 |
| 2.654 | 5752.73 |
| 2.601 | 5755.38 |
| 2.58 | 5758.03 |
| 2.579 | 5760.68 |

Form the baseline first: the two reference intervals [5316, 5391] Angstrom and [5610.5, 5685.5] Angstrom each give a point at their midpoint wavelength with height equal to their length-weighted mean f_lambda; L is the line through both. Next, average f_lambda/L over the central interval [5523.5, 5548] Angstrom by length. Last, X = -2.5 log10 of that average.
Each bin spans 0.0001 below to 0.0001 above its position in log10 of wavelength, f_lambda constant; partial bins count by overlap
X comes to -0.06 mag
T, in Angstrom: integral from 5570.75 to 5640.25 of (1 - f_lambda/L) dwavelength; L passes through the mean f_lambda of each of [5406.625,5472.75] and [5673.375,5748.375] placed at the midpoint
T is 2.8 Angstrom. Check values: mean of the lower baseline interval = 2.69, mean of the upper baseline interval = 2.71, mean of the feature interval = 2.59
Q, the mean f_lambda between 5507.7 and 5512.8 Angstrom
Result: 2.66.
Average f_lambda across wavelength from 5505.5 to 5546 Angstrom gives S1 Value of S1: 2.67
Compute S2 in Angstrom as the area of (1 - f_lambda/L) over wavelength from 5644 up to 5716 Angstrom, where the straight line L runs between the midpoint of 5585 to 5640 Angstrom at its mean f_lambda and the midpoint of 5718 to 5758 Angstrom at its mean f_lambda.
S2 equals 2.79 Angstrom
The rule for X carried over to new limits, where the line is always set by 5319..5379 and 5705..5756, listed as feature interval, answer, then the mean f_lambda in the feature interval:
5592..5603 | 0.048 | 2.56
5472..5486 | -0.014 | 2.67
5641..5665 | 0.106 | 2.45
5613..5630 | 0.038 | 2.6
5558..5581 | 0.026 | 2.61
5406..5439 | -0.018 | 2.66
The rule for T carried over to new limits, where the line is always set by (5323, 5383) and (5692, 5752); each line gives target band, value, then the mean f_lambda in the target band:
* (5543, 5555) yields 0.0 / 2.65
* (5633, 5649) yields 1.0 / 2.52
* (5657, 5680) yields 1.6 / 2.52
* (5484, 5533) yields 0.4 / 2.62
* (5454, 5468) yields 0.0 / 2.63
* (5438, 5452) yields -0.9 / 2.78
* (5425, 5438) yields -0.6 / 2.73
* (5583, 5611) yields 0.7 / 2.6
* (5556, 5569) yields 0.2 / 2.63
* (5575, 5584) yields 0.1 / 2.65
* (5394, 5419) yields 0.3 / 2.57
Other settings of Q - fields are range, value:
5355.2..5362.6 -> 2.6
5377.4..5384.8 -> 2.59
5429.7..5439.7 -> 2.76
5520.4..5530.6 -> 2.61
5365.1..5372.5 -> 2.57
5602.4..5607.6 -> 2.43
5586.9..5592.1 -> 2.73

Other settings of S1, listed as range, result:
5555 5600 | 2.64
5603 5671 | 2.51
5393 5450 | 2.66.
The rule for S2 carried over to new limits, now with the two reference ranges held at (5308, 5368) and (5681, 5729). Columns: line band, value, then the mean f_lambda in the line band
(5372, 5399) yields 0.1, 2.62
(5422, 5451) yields -1.1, 2.74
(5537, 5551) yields -0.4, 2.74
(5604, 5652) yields 2.5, 2.55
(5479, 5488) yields 0.1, 2.63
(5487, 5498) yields 0.1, 2.63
